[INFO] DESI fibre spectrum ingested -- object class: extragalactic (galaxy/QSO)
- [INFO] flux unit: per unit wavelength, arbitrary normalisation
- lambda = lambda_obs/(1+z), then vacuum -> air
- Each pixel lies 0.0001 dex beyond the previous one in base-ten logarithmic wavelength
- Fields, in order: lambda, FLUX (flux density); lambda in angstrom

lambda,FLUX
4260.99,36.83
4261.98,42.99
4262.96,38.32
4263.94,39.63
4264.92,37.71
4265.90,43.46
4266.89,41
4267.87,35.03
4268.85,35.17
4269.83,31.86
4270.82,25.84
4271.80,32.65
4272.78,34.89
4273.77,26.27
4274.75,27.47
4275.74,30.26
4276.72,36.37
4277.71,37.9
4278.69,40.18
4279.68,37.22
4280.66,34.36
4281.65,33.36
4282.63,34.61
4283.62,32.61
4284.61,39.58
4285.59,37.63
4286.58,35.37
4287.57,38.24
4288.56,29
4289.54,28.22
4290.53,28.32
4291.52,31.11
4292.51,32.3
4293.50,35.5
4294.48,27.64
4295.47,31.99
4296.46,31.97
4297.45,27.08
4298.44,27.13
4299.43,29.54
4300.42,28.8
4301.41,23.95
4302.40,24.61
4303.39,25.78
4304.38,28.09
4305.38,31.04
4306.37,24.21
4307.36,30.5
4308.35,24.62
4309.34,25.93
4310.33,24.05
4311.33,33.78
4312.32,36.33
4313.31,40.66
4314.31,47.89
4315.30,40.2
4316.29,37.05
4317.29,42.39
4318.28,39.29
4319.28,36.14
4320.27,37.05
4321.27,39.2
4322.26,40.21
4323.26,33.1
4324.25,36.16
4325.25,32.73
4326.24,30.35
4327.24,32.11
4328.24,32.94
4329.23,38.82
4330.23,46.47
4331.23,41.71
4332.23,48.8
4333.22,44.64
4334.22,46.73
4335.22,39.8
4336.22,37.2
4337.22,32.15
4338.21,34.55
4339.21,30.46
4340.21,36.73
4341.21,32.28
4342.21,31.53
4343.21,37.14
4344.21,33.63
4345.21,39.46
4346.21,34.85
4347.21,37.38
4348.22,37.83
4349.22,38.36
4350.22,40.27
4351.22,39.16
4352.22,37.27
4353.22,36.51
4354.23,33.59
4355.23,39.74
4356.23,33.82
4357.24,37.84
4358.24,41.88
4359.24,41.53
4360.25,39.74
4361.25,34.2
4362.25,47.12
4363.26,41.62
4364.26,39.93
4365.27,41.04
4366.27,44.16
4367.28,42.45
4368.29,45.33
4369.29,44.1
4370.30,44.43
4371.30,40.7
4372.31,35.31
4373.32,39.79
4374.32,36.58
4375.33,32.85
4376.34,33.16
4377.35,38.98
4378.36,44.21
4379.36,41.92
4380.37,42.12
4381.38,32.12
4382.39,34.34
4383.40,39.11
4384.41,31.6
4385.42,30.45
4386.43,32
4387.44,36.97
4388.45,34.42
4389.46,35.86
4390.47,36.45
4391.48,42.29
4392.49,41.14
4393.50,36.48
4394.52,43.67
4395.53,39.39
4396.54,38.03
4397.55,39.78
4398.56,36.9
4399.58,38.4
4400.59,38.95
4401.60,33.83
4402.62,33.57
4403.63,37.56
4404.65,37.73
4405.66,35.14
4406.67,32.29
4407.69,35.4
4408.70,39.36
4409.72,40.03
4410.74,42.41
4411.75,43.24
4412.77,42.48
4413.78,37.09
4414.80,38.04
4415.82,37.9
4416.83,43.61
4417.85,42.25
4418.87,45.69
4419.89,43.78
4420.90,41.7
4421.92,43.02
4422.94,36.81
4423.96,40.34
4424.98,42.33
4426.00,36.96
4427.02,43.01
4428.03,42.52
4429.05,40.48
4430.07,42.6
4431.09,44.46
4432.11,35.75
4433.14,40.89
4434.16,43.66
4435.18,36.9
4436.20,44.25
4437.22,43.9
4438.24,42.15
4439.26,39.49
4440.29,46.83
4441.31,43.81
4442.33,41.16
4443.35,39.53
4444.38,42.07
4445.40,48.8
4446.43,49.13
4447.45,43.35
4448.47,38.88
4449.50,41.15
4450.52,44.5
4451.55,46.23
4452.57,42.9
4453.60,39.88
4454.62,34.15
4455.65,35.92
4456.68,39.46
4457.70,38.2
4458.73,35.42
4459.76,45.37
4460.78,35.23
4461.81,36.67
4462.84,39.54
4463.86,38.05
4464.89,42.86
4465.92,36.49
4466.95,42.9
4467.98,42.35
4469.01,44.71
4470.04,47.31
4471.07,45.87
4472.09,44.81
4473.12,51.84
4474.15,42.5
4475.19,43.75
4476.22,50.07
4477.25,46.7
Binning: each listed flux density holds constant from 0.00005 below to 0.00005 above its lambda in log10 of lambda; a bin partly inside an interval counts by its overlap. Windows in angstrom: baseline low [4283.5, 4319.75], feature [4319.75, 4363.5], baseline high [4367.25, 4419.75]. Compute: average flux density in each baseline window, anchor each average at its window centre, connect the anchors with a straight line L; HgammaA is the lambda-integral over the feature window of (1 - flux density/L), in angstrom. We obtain -3.5 angstrom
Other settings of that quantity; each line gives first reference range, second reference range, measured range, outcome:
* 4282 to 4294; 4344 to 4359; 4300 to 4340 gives 0.68 angstrom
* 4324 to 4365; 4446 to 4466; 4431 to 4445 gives -0.67 angstrom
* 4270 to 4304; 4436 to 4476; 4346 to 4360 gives -0.86 angstrom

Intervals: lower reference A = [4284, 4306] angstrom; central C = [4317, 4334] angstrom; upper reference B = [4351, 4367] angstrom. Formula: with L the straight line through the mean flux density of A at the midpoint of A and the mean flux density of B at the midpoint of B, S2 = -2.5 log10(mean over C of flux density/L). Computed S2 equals -0.11 mag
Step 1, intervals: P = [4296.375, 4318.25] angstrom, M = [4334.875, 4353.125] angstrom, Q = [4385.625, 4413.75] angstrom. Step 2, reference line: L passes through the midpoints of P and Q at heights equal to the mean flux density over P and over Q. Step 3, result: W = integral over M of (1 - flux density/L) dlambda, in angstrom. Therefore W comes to -1.2 angstrom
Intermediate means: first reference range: 31.3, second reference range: 37.8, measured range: 36.1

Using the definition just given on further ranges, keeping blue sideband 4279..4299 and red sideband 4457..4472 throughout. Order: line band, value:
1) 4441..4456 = -0.7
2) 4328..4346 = -1.6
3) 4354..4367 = -1.4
